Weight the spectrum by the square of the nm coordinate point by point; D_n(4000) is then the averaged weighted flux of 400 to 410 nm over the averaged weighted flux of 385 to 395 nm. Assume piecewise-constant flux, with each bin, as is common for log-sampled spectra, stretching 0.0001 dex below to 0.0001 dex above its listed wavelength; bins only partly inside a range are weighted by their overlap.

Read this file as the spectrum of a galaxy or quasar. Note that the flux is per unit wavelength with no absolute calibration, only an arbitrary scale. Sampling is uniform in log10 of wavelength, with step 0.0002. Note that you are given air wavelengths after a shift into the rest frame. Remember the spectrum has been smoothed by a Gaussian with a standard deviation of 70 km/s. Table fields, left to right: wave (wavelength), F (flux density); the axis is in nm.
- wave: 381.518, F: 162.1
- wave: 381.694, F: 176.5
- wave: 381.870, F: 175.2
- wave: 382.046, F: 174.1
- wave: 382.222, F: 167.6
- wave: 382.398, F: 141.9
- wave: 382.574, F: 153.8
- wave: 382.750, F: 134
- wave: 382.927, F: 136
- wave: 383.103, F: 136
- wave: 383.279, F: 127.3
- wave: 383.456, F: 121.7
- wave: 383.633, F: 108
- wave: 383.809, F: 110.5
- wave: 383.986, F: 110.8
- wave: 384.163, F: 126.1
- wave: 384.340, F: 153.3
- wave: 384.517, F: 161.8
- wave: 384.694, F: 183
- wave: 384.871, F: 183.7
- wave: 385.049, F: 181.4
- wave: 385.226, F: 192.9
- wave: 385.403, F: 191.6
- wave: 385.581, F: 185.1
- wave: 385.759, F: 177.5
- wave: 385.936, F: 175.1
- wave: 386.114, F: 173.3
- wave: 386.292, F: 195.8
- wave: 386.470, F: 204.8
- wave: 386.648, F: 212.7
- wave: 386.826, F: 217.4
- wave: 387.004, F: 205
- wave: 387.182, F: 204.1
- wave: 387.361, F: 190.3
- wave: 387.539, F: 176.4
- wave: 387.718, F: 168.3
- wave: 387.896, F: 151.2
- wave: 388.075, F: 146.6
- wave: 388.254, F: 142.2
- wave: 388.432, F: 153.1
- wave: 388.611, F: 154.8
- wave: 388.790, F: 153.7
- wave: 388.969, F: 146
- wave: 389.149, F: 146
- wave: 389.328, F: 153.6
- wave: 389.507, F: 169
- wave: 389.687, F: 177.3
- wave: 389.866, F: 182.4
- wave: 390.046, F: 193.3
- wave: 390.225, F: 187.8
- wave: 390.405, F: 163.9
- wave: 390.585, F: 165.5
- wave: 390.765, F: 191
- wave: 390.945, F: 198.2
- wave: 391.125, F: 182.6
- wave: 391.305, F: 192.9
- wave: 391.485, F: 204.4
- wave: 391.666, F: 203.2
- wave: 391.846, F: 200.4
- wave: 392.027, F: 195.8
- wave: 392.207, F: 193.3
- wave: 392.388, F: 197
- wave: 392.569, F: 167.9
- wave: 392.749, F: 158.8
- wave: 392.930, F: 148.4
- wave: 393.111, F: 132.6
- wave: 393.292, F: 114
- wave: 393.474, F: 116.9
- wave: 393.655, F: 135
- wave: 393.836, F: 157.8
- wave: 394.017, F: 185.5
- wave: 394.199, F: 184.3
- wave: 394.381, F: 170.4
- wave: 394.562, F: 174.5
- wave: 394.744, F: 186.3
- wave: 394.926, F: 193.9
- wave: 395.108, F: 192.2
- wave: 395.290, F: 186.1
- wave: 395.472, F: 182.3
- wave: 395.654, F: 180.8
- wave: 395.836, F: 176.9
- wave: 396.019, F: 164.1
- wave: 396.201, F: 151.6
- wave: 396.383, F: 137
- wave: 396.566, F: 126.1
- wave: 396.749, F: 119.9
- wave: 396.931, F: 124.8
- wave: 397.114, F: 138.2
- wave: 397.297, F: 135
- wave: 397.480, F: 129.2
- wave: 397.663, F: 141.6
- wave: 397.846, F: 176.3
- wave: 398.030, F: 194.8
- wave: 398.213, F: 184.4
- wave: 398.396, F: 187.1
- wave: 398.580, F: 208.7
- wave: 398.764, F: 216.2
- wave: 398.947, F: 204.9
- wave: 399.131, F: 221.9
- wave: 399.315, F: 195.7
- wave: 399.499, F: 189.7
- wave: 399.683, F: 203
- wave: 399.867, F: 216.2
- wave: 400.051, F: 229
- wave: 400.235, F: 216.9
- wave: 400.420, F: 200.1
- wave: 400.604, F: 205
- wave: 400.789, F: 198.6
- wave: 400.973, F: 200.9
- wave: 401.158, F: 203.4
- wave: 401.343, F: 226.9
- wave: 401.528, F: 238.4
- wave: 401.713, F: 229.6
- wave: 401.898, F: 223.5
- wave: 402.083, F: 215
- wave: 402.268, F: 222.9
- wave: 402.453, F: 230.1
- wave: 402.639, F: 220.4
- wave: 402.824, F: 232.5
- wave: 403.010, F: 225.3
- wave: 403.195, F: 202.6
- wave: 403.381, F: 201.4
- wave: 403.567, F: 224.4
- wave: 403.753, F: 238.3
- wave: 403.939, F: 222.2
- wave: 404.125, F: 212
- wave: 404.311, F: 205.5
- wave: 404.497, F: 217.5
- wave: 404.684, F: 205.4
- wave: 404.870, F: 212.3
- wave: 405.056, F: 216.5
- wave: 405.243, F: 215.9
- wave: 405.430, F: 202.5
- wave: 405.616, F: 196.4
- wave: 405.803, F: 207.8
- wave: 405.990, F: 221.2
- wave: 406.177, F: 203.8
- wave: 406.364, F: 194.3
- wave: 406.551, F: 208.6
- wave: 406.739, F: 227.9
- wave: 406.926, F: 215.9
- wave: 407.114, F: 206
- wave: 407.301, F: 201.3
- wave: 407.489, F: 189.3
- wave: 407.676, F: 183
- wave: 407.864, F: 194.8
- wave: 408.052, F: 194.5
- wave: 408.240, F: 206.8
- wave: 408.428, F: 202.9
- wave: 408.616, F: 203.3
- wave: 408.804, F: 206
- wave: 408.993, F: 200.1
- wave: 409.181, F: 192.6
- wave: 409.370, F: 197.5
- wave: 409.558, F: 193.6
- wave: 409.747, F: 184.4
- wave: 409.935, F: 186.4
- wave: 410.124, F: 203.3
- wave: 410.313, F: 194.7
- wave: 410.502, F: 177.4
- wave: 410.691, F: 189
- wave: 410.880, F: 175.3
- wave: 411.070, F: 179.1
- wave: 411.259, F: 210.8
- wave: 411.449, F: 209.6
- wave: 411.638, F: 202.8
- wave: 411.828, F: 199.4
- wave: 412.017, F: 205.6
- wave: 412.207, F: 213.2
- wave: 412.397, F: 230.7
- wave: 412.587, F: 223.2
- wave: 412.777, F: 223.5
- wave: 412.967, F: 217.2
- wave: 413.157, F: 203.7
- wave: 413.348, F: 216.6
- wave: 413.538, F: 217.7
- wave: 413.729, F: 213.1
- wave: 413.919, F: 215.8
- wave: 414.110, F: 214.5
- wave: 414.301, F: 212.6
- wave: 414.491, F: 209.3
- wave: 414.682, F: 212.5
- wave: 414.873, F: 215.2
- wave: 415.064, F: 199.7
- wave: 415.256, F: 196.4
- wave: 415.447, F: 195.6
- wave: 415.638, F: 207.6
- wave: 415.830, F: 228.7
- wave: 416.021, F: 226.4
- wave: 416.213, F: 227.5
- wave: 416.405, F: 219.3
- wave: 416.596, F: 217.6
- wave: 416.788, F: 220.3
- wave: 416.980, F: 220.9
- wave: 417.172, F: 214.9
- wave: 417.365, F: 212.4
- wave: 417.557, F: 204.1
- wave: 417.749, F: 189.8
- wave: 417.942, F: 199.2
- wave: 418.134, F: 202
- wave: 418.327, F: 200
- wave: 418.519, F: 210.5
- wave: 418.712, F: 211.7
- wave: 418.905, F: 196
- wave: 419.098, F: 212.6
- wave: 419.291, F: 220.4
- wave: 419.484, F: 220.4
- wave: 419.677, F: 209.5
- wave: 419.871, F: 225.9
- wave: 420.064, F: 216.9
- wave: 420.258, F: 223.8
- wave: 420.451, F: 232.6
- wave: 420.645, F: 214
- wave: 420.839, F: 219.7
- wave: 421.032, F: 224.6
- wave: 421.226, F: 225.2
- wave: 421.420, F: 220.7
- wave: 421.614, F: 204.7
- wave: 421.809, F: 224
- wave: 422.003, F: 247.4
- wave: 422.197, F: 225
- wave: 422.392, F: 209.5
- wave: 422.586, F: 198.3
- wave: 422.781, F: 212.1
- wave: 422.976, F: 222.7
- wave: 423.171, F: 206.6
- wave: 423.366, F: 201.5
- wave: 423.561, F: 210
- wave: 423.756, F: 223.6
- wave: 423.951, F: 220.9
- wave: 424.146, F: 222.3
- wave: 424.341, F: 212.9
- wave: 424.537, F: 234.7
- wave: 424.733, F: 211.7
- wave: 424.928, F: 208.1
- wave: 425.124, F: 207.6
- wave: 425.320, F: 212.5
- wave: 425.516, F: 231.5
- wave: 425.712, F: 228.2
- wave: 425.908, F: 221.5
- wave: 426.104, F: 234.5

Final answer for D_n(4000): 1.29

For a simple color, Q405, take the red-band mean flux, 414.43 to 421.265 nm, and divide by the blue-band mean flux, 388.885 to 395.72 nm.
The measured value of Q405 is 1.23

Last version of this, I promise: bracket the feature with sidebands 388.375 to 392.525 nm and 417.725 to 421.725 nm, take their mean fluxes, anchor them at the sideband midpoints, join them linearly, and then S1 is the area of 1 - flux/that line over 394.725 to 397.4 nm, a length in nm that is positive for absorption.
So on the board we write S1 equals 0.38 nm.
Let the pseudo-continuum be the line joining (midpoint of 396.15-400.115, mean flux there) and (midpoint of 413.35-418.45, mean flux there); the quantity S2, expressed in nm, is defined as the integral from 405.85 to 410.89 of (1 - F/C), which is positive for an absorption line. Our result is -0.09 nm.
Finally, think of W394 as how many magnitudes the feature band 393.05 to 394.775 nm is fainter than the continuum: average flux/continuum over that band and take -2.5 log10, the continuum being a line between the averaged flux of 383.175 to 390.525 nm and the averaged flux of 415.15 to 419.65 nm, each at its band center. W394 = 0.15 mag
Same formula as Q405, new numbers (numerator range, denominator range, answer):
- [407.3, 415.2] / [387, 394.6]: 1.19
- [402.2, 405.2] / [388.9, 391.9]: 1.21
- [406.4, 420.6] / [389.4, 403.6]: 1.12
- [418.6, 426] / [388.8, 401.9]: 1.21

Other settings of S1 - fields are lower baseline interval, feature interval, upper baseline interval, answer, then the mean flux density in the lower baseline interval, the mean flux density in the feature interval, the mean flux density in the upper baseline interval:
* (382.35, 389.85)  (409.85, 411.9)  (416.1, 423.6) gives 0.08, 163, 193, 215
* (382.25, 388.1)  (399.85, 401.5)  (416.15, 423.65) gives -0.21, 165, 212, 215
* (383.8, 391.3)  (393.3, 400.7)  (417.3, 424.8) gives 0.39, 173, 175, 215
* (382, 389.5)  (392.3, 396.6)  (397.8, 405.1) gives 0.59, 163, 164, 212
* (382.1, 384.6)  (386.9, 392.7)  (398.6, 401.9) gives -0.43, 135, 177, 212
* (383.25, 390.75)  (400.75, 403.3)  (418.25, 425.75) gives -0.42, 168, 220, 217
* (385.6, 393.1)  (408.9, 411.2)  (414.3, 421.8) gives 0.16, 178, 190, 214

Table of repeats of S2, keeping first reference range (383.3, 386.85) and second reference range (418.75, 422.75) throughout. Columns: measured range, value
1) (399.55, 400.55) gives -0.12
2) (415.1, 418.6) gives 0.04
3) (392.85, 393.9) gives 0.27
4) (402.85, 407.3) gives -0.38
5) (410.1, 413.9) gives 0.00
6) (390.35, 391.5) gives -0.06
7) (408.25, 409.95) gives 0.04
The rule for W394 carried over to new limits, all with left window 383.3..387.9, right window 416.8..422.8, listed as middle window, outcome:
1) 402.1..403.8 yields -0.146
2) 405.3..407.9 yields -0.034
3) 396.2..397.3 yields 0.373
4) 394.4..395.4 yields -0.013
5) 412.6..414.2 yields -0.047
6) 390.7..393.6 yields 0.033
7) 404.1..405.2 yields -0.087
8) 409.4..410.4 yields 0.050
